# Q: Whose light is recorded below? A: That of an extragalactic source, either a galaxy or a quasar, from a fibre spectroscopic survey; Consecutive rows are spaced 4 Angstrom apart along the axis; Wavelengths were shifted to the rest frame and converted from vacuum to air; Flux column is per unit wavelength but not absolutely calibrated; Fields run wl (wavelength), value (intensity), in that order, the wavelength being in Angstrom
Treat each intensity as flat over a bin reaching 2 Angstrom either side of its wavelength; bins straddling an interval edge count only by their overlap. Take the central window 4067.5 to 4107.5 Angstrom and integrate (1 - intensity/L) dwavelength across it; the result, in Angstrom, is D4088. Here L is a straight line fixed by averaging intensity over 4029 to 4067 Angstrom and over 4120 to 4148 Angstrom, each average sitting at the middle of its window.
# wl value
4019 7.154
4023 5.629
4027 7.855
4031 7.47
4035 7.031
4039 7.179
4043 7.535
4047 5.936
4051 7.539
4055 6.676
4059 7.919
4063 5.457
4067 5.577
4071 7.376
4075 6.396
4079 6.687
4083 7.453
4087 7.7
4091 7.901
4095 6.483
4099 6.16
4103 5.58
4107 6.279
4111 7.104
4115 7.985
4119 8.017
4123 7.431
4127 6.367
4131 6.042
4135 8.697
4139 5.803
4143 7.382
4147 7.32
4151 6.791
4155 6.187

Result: 1.1 Angstrom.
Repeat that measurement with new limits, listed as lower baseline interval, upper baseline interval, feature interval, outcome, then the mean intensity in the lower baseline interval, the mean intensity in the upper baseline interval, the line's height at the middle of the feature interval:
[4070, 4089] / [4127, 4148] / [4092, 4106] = 1.67 Angstrom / 7.11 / 6.97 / 7.06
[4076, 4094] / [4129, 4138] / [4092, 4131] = 2.38 Angstrom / 7.32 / 7.2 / 7.25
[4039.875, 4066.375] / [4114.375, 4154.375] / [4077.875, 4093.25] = -1.19 Angstrom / 6.79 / 7.12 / 6.92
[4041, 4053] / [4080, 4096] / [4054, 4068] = 1.35 Angstrom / 7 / 7.4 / 7.14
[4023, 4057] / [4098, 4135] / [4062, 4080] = 1.72 Angstrom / 7.06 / 6.89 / 6.99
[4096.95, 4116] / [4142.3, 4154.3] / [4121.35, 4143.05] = -0.19 Angstrom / 6.55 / 7.03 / 6.85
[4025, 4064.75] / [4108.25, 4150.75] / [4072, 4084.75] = 0.43 Angstrom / 7.07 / 7.18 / 7.11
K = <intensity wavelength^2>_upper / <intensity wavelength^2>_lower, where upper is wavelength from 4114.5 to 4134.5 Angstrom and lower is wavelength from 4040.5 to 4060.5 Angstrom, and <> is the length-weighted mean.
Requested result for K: 1.05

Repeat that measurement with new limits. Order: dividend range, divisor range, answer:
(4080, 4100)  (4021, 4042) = 1.04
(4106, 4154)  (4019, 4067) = 1.08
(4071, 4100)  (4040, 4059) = 1.02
